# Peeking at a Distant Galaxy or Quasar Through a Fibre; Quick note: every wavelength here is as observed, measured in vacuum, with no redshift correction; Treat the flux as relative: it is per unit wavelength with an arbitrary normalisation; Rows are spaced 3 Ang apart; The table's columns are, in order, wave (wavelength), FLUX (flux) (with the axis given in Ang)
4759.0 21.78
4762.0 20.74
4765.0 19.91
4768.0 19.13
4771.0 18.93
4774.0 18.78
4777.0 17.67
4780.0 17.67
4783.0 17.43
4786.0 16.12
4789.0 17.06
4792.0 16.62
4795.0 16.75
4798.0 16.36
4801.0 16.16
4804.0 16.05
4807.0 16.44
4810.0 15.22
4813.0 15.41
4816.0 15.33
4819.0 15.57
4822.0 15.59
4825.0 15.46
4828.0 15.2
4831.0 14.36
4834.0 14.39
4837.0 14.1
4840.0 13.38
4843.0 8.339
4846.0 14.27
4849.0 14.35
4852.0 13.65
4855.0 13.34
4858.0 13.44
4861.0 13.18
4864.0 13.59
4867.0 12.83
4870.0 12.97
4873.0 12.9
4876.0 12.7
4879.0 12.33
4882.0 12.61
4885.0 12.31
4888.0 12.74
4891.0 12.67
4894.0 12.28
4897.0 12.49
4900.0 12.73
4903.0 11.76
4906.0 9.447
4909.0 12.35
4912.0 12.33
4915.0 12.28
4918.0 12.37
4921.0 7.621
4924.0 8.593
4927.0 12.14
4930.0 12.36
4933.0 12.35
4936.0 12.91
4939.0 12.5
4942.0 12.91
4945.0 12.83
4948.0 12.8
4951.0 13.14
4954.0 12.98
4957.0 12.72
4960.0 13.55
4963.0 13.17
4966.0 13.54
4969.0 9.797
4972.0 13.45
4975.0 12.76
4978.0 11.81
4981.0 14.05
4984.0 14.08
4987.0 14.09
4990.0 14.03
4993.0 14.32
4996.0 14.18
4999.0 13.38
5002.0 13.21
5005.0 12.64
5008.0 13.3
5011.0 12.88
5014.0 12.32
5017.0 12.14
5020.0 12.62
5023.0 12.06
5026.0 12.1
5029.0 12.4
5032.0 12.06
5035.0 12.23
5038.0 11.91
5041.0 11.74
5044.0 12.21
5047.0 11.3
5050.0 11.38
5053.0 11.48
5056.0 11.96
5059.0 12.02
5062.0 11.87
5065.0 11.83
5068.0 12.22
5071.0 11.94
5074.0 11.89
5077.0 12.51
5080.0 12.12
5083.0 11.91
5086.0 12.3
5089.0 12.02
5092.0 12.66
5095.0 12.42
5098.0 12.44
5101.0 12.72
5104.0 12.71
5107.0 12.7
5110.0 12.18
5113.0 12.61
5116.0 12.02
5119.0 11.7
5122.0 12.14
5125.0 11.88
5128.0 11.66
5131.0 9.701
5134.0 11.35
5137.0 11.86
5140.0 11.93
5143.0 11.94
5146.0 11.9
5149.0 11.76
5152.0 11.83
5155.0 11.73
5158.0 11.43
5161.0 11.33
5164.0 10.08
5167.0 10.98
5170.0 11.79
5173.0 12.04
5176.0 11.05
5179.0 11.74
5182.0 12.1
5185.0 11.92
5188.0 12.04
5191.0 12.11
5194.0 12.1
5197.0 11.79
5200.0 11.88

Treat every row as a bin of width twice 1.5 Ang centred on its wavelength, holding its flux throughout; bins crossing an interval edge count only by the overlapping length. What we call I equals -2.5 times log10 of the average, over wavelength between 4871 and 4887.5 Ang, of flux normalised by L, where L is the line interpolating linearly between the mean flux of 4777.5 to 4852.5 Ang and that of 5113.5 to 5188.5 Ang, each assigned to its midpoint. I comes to 0.16 mag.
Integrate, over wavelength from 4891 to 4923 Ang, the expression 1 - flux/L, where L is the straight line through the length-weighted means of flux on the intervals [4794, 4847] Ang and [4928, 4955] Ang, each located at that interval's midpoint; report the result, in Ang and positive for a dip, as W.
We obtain 4.3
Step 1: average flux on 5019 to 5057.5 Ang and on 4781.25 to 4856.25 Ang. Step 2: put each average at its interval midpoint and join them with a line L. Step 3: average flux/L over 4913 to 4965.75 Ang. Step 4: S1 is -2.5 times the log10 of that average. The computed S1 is 0.10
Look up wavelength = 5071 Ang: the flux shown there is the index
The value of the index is 11.94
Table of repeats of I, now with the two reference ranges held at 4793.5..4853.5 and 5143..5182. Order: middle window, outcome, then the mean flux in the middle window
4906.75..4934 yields 0.22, 11.3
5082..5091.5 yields 0.01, 12.1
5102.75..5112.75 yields -0.04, 12.5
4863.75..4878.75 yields 0.12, 12.9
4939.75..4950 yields 0.07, 12.8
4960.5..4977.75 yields 0.07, 12.5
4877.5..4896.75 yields 0.14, 12.5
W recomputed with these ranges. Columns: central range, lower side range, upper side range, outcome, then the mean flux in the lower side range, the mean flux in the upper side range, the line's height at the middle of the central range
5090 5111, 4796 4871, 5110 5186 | -0.9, 14.4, 11.6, 12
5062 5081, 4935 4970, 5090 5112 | 0.8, 12.8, 12.5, 12.6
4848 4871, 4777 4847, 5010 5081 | 2.1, 15.4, 12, 14.7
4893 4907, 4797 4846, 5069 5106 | 2.3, 14.8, 12.3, 14.1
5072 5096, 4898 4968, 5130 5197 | -0.9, 12.1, 11.6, 11.8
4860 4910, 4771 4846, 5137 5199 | 8.0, 15.7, 11.7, 14.8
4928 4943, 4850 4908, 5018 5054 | -0.2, 12.6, 12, 12.4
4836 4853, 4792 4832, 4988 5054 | 2.5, 15.7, 12.6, 15.2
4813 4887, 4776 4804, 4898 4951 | 4.9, 16.8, 11.8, 14.6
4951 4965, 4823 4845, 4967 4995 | 0.1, 13.7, 13.2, 13.3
